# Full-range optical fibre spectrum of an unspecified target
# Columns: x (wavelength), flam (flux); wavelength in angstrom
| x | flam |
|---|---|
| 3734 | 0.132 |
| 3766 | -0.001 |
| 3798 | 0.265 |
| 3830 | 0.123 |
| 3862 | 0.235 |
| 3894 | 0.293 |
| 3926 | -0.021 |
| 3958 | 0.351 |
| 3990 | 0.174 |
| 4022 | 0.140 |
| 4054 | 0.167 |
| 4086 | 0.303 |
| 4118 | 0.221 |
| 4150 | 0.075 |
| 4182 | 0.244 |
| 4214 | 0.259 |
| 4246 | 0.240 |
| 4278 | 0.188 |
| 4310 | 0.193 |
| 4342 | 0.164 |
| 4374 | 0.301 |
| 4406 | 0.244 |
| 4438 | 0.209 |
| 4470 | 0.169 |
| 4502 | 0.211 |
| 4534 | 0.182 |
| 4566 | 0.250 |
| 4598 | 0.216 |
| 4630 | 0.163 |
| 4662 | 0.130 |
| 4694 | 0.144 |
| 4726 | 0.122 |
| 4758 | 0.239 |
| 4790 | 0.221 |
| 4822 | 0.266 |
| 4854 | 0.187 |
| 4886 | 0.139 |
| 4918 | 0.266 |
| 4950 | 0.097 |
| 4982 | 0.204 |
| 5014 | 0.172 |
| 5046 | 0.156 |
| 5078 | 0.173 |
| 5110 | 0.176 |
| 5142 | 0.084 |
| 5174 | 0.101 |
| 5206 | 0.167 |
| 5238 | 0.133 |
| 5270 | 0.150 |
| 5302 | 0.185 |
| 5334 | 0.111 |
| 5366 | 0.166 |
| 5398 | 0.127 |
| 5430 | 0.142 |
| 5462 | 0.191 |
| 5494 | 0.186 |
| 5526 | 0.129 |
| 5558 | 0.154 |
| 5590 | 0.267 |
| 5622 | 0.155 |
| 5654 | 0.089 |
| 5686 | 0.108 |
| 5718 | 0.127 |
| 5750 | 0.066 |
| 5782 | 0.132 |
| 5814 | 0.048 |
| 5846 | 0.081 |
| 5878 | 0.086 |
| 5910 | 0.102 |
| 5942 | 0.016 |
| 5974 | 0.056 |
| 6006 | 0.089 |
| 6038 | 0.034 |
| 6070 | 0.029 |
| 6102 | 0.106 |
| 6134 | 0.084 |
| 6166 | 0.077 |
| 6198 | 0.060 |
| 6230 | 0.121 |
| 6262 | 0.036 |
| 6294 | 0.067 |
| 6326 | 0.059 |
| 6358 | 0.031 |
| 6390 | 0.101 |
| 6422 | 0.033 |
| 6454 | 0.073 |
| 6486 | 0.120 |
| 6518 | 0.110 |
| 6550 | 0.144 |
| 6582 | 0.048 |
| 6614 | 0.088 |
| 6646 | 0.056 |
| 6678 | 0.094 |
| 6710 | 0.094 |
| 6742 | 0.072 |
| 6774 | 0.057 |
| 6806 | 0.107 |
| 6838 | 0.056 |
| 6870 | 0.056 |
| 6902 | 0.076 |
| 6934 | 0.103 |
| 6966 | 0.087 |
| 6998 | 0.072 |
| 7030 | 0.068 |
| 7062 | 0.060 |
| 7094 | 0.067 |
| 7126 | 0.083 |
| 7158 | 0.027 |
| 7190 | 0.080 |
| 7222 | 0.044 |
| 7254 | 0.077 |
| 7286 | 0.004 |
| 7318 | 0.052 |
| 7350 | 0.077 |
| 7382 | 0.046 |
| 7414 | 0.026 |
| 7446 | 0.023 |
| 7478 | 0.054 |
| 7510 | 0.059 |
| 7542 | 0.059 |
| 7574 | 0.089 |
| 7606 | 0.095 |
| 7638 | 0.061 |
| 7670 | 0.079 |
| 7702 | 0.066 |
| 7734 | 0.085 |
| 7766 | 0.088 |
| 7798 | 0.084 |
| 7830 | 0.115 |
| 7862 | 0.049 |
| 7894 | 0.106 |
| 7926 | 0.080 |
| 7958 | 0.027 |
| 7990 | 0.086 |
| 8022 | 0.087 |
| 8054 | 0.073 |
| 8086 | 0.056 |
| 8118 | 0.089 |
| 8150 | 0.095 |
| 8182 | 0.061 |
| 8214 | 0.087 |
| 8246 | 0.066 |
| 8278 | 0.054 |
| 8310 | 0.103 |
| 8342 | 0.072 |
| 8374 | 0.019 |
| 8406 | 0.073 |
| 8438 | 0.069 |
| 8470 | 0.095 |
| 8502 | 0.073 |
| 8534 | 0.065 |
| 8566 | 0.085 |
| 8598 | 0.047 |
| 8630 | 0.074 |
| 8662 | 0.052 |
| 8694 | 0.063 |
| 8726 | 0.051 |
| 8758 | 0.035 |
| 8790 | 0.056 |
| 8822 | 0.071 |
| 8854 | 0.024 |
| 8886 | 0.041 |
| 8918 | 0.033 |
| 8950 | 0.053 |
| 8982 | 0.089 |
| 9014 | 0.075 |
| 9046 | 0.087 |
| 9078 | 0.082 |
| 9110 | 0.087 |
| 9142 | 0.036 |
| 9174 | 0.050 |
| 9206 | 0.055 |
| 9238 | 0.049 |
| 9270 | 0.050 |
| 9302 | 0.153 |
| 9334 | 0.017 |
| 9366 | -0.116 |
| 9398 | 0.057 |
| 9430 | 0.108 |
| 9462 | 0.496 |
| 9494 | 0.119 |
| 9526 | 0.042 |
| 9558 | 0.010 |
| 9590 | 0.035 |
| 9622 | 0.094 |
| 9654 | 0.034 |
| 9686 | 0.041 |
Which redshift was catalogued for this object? 1.541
